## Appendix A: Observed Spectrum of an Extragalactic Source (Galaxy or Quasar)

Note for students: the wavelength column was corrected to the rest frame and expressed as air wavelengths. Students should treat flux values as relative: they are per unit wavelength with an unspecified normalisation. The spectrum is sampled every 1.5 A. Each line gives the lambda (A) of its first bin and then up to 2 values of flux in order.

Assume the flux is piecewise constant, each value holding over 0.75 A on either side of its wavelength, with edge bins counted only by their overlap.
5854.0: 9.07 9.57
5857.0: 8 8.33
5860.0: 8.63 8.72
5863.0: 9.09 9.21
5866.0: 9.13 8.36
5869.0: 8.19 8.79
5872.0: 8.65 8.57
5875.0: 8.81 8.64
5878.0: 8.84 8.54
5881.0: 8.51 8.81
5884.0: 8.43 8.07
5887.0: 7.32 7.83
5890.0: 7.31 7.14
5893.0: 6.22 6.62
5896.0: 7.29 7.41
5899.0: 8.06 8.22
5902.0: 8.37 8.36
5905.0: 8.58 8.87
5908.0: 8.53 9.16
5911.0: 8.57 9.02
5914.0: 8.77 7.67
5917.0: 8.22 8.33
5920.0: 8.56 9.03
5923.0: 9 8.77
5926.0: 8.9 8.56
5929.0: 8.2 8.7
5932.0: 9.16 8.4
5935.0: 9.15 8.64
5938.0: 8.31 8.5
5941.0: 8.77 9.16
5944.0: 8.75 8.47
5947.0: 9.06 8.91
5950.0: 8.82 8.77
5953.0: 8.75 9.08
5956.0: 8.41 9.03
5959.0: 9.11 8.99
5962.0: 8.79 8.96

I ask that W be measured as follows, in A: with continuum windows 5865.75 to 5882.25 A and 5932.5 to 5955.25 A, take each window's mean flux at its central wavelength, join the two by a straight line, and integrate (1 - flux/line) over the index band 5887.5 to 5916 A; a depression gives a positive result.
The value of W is 2.3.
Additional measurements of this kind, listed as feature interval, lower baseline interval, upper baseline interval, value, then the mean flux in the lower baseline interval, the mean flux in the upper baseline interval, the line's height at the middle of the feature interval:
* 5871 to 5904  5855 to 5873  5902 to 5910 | 2.57 A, 8.71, 8.65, 8.68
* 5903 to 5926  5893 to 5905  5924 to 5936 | -1.19 A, 7.72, 8.73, 8.22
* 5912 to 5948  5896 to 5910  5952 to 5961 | -0.26 A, 8.32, 8.89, 8.61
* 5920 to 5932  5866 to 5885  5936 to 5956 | -0.05 A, 8.61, 8.76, 8.71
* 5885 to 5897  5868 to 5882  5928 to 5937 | 1.98 A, 8.61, 8.71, 8.64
